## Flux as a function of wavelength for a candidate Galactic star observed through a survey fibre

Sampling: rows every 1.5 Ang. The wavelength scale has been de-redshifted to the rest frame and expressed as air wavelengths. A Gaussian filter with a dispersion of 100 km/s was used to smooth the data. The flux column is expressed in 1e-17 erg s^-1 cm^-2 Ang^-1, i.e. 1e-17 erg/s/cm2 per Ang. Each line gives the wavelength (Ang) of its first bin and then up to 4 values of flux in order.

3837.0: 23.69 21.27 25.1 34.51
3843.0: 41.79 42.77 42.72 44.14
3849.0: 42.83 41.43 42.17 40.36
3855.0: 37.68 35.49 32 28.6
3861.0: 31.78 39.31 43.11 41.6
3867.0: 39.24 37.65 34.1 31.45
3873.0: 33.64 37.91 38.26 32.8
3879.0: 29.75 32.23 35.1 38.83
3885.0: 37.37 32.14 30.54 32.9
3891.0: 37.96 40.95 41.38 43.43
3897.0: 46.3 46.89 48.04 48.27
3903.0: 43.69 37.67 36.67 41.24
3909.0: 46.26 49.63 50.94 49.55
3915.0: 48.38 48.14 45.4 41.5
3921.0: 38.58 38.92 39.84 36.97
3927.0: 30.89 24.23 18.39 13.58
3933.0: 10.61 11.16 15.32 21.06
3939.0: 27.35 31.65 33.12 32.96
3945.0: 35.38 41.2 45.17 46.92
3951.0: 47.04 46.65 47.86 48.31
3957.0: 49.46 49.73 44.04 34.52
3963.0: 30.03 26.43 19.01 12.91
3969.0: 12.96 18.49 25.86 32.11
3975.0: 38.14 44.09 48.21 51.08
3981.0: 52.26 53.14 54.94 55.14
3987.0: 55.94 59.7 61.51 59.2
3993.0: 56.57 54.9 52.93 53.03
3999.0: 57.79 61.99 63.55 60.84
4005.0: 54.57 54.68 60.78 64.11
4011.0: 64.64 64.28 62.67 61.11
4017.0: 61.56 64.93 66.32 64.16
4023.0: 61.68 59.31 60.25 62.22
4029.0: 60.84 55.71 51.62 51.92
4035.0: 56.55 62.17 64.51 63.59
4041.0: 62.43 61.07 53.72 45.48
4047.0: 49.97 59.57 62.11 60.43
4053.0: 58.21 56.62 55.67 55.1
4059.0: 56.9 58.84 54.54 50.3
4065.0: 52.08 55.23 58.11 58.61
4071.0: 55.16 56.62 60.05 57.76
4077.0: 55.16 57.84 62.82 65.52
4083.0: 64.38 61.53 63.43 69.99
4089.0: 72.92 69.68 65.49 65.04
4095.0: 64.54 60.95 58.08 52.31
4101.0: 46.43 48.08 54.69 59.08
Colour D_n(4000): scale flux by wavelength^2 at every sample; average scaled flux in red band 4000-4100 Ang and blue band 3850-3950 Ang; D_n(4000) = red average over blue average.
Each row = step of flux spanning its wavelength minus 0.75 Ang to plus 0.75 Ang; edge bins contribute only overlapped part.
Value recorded 1.76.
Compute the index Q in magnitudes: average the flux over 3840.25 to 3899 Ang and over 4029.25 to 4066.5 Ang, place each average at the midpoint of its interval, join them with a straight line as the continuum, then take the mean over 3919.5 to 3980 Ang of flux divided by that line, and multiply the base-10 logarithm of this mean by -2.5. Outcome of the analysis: 0.36 mag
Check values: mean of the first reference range 37.6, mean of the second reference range 56.7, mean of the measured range 33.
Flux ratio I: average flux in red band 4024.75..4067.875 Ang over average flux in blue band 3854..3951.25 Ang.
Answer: 1.56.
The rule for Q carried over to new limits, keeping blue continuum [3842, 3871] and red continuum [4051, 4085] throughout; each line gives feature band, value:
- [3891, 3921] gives -0.04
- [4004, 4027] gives -0.16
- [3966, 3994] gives 0.15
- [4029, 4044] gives -0.07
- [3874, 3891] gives 0.19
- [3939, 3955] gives 0.17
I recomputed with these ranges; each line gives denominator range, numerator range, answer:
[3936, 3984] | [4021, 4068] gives 1.56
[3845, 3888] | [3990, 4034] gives 1.62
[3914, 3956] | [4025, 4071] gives 1.65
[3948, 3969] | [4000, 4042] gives 1.60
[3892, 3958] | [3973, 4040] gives 1.50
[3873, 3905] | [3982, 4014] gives 1.51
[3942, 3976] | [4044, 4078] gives 1.57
